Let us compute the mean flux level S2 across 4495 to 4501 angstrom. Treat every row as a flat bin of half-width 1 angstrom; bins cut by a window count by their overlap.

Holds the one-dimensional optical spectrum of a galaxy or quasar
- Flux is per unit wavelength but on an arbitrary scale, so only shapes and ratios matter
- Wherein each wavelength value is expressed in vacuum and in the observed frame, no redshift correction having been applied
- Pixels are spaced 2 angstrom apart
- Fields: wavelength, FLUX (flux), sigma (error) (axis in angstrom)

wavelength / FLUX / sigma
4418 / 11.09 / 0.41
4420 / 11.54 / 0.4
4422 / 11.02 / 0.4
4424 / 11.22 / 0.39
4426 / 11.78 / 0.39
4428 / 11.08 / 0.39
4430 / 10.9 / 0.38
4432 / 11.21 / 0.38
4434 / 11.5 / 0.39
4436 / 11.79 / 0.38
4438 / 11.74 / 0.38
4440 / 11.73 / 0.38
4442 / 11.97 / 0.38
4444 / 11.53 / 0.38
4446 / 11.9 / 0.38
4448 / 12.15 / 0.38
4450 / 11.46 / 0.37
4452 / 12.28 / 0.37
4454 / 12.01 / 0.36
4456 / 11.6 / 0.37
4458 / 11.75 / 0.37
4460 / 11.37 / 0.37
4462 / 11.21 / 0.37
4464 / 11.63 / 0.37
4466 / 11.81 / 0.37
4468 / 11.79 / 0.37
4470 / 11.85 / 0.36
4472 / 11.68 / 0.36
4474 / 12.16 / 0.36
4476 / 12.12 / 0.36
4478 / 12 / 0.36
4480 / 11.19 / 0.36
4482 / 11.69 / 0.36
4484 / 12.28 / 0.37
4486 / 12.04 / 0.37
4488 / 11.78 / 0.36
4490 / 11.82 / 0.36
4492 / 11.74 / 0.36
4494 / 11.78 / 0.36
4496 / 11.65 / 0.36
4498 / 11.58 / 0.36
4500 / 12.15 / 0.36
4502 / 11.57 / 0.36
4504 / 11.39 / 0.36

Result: 11.8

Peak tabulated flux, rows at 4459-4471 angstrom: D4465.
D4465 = 11.85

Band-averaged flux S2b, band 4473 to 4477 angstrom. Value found 12.1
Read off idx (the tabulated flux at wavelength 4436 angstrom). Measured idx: 11.79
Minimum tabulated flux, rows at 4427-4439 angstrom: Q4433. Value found 10.9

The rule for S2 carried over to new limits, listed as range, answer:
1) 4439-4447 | 11.8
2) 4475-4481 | 11.8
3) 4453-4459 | 11.8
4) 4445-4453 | 11.9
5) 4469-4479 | 12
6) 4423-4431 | 11.2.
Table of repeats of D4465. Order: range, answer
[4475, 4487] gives 12.28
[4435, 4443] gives 11.97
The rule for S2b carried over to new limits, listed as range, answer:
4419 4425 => 11.3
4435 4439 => 11.8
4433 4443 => 11.7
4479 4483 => 11.4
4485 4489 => 11.9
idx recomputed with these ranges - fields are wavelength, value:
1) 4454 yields 12.01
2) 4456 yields 11.6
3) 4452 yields 12.28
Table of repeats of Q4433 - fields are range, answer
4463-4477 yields 11.63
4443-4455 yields 11.46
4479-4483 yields 11.19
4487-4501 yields 11.58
